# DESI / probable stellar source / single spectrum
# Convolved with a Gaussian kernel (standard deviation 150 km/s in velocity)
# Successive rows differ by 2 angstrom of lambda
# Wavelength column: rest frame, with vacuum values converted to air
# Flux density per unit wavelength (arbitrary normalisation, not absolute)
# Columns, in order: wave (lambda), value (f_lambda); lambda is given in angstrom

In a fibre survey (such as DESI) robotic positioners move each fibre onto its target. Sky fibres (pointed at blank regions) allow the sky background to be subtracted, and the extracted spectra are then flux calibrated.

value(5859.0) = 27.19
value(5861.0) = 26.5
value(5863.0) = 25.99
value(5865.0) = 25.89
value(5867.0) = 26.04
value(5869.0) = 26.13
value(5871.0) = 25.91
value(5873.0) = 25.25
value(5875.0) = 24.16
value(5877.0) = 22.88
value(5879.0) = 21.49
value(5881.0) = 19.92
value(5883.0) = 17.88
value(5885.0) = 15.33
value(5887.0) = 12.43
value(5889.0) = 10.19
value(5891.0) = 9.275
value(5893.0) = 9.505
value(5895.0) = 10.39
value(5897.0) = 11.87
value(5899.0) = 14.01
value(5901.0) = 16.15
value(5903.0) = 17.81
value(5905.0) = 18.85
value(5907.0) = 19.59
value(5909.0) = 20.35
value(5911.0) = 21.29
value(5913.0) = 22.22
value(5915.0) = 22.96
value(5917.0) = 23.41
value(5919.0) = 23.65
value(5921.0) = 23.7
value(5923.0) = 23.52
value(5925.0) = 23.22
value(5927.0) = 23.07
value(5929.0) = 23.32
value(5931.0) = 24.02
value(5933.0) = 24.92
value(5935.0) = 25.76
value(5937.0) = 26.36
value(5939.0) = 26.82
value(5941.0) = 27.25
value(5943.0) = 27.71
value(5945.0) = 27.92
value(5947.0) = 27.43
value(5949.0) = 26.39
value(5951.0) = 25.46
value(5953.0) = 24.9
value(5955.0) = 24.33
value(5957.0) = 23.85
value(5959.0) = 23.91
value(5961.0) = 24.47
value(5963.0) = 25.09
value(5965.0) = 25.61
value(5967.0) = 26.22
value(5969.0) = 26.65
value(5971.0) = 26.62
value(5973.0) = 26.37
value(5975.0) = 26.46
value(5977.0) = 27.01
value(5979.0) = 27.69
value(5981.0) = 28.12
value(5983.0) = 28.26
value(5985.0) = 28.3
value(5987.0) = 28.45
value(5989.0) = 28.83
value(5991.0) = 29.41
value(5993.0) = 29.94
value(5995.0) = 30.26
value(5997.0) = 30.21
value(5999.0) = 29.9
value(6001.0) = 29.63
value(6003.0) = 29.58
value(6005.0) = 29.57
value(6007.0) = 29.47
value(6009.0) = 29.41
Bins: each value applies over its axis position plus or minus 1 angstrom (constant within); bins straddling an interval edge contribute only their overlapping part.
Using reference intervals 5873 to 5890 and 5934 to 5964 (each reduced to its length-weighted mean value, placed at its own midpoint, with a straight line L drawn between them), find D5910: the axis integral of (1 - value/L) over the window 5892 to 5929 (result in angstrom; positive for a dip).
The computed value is 4.3 angstrom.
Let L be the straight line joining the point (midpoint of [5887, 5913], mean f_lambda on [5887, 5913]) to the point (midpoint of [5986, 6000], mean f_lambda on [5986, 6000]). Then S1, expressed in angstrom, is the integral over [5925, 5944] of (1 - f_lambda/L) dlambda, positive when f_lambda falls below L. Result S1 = -4.5 angstrom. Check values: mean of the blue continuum 15.1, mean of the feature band 25.4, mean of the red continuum 29.6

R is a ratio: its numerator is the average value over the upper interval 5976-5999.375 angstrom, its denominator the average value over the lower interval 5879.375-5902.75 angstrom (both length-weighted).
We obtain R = 2.1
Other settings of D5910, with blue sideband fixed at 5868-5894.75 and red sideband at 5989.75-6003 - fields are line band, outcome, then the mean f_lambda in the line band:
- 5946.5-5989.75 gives 1.0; 26.4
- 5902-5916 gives 0.4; 20.4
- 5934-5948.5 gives -1.6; 27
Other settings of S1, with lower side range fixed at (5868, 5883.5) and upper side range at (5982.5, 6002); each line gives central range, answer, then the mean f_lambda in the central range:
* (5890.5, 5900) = 5.1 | 11.1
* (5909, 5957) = 2.8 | 24.7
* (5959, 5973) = 1.1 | 25.7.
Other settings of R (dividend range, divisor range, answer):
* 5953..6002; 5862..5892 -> 1.32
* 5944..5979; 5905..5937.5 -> 1.12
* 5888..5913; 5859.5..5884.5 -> 0.64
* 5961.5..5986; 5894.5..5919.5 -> 1.43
